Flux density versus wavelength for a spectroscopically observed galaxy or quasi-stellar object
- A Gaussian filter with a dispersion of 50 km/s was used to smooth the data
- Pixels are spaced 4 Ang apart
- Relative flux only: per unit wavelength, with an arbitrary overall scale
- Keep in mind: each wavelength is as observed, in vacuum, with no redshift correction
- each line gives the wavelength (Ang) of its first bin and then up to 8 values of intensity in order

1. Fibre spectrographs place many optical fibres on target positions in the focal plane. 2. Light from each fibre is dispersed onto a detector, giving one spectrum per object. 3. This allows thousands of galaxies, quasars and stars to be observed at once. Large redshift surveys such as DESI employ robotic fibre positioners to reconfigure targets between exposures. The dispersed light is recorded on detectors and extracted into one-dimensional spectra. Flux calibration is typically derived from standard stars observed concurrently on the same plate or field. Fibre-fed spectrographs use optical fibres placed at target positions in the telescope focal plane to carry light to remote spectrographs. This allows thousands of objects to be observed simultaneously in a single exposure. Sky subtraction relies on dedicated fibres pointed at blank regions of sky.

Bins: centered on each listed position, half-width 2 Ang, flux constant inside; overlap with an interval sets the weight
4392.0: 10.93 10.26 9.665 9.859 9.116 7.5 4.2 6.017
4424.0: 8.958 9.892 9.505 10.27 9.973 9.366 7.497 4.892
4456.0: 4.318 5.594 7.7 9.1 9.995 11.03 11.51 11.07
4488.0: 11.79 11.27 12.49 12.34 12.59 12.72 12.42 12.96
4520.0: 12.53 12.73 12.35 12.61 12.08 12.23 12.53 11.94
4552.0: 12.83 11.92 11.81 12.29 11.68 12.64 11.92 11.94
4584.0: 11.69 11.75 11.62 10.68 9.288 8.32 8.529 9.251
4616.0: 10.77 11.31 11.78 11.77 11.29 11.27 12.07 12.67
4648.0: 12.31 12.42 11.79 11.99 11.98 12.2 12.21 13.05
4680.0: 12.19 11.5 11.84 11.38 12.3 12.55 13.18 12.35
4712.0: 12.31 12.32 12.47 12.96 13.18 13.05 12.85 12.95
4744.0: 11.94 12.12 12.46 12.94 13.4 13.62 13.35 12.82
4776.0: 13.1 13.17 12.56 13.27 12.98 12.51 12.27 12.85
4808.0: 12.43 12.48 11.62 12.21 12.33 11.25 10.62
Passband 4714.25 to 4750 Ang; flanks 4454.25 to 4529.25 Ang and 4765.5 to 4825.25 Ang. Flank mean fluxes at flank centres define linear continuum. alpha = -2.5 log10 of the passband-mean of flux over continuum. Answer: -0.03 mag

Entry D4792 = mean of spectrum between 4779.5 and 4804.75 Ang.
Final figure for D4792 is 12.8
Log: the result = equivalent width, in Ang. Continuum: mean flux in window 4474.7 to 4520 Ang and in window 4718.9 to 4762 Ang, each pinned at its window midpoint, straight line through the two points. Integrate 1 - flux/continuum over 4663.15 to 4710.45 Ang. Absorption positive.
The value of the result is 1.4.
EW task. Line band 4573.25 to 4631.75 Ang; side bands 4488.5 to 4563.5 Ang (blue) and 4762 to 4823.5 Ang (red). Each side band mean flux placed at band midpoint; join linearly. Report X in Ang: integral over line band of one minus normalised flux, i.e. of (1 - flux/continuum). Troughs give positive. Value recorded 7.8 Ang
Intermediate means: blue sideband 12.3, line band 10.8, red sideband 12.7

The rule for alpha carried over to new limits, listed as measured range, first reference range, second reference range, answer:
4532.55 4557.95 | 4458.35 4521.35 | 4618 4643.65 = -0.09 mag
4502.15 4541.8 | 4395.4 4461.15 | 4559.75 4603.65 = -0.23 mag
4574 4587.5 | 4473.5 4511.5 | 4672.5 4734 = 0.02 mag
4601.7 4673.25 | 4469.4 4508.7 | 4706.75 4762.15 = 0.09 mag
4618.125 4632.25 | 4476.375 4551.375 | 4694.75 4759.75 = 0.08 mag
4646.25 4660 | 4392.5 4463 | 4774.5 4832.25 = -0.14 mag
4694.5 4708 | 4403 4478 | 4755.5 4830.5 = -0.10 mag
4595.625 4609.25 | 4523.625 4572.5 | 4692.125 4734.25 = 0.34 mag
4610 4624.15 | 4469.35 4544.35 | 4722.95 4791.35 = 0.17 mag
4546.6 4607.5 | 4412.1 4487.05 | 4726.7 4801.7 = -0.12 mag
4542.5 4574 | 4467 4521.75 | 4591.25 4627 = -0.13 mag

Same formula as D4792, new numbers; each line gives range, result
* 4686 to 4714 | 12.3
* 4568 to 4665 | 11.3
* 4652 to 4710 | 12.2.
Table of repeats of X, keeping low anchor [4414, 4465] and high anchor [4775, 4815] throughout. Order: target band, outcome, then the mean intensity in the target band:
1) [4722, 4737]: -1.6 Ang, 13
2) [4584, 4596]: -2.2 Ang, 11.5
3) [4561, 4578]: -4.8 Ang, 12.1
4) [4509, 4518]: -4.2 Ang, 12.7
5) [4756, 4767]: -1.0 Ang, 13.4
